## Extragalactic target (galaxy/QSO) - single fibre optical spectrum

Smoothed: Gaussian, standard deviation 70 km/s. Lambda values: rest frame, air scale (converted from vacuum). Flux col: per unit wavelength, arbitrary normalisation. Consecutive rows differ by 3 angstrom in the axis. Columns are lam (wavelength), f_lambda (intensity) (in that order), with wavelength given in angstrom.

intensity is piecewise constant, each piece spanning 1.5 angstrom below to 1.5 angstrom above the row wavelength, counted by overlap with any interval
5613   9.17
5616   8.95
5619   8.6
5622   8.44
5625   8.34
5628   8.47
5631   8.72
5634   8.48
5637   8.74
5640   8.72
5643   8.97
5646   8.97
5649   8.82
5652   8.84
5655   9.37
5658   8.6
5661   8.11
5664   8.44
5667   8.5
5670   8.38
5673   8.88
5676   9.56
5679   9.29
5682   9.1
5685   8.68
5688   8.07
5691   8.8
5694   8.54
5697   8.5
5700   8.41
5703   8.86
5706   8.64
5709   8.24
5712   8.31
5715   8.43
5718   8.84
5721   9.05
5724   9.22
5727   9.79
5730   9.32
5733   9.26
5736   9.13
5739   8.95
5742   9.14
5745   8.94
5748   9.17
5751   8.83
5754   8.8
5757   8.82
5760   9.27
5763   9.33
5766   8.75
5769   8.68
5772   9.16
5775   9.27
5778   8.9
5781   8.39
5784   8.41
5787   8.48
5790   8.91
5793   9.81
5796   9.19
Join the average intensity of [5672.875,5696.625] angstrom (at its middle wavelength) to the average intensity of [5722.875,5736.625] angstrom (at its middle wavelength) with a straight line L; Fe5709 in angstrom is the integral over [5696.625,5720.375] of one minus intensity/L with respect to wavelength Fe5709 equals 1.48 angstrom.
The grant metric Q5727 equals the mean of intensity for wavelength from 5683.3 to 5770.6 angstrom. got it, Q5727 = 8.86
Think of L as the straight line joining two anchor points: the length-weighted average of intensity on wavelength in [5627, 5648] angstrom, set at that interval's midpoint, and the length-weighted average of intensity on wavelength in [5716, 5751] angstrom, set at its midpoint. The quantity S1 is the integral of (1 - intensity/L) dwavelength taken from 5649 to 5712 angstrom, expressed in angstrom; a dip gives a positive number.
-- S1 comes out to 1.6 angstrom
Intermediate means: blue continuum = 8.73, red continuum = 9.14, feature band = 8.68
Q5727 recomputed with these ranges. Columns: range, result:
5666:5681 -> 8.94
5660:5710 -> 8.66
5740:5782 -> 8.97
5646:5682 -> 8.82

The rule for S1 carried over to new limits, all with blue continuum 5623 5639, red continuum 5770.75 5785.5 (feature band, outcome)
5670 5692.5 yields -0.6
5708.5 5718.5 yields 0.3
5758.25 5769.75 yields -0.3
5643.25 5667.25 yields -0.4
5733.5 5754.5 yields -0.6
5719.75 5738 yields -1.2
